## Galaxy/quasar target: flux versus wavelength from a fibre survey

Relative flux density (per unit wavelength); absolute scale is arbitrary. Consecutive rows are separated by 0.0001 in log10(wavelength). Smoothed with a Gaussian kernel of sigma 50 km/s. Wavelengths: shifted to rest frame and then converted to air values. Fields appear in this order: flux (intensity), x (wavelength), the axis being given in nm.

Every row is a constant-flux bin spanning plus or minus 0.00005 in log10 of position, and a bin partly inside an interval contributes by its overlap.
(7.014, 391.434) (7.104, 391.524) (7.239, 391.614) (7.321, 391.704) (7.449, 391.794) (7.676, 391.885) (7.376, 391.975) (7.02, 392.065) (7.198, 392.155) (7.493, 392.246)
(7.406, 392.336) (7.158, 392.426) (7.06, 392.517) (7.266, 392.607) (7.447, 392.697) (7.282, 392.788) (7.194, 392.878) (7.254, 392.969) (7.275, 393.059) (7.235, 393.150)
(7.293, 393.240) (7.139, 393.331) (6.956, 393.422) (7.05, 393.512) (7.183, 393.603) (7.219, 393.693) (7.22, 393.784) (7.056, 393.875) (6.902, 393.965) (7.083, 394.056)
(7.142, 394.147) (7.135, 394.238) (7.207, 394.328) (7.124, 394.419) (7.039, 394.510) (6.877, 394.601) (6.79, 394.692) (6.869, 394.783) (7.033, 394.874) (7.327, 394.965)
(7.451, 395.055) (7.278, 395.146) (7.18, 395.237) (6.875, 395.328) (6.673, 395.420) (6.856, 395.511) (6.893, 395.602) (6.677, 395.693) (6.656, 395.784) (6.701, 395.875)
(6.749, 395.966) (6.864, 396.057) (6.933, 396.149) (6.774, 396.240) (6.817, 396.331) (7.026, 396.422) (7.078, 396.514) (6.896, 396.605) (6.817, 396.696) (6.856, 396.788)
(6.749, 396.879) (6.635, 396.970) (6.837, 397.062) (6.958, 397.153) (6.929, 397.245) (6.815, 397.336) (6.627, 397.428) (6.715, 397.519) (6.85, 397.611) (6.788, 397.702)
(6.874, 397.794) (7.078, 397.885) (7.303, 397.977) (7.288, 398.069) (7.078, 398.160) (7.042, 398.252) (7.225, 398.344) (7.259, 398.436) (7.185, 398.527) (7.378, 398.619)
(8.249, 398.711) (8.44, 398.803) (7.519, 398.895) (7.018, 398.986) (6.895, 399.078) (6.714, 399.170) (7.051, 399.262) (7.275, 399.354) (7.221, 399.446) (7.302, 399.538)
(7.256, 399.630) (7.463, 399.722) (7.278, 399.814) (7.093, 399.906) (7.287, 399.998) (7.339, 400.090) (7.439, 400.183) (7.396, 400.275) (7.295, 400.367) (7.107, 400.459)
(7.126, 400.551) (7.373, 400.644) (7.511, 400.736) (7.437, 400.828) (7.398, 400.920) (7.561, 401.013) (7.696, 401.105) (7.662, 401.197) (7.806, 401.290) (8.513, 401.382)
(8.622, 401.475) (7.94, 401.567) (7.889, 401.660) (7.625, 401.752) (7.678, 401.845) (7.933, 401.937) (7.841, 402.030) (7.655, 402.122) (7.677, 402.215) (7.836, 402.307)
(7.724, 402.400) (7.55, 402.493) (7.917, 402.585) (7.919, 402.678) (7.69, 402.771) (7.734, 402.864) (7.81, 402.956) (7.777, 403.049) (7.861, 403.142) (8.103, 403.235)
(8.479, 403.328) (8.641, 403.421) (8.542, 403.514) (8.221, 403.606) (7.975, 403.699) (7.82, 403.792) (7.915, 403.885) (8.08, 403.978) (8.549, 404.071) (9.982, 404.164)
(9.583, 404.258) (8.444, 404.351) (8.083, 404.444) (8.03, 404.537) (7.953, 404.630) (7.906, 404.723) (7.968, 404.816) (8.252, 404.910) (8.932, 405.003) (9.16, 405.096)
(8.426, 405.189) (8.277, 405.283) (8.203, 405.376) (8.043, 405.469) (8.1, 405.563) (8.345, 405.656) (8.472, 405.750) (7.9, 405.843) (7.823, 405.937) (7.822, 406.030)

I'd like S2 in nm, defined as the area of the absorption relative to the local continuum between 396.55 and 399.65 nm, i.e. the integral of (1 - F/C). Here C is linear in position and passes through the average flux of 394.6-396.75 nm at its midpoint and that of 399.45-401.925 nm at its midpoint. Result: 0.06 nm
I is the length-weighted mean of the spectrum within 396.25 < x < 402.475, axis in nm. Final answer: 7.32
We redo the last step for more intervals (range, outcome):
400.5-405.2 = 8.03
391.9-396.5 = 7.08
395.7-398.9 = 7.02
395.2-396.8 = 6.85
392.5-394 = 7.19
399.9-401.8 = 7.59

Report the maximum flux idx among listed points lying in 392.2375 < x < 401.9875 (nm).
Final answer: 8.622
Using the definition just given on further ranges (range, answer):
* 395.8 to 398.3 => 7.303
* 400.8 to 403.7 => 8.641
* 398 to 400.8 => 8.44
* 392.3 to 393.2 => 7.447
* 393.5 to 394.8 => 7.22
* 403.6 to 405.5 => 9.982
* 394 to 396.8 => 7.451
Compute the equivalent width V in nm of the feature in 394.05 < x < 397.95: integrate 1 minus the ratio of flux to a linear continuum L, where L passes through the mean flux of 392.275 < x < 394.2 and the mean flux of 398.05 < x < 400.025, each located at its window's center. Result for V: 0.17 nm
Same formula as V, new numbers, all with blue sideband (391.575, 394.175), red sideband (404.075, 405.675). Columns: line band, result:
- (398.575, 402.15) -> 0.212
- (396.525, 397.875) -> 0.149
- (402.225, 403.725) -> 0.051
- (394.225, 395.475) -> 0.062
